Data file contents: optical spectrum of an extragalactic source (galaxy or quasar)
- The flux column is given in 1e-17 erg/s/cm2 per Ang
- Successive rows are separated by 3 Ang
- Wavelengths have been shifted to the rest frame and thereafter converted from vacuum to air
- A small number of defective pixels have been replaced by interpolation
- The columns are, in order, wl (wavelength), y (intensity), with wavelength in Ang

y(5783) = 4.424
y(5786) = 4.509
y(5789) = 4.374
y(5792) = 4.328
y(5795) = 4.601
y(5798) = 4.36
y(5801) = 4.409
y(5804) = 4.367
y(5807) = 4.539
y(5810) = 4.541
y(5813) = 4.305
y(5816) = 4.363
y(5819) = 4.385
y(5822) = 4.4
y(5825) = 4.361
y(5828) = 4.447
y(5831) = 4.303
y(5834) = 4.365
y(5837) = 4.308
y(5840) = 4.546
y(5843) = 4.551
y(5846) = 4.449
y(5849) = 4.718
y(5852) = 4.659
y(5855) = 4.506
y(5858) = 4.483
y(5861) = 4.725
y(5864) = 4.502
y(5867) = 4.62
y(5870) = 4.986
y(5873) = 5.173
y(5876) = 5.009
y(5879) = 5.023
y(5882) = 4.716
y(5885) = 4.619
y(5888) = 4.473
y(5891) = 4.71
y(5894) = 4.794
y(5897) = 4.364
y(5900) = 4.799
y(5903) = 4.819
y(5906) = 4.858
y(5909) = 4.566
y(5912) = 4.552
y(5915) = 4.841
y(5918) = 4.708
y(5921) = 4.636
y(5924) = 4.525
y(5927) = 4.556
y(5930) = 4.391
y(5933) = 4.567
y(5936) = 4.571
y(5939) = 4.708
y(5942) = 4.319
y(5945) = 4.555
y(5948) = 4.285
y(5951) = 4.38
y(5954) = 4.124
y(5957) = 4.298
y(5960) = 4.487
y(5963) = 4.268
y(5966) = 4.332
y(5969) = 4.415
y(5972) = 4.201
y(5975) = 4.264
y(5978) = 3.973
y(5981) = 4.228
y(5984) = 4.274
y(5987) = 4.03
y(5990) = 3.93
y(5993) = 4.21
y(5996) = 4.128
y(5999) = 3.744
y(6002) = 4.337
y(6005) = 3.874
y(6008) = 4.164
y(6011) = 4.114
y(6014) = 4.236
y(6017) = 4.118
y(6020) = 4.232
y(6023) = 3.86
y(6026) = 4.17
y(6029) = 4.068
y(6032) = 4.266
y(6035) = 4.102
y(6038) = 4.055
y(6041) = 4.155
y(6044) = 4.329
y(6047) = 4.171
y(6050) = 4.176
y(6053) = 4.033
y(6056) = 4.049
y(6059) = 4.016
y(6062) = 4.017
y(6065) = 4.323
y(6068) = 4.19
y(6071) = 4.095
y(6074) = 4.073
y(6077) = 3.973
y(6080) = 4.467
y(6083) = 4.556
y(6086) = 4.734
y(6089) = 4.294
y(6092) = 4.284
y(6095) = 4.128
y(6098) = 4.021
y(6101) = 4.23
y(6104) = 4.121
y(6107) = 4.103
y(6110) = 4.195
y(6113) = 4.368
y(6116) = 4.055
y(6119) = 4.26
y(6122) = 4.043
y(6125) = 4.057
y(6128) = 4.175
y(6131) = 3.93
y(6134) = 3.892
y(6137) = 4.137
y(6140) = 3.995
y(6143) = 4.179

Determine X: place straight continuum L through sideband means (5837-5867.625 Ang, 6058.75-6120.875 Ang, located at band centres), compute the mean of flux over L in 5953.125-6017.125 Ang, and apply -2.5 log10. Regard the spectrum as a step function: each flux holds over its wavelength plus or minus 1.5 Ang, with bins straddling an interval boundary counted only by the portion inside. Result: 0.05 mag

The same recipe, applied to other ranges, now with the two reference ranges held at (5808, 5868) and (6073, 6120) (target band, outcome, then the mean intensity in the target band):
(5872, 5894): -0.09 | 4.81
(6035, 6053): 0.03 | 4.16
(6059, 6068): 0.03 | 4.15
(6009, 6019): 0.04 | 4.16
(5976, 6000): 0.07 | 4.08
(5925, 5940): -0.04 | 4.55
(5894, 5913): -0.06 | 4.67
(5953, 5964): 0.02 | 4.3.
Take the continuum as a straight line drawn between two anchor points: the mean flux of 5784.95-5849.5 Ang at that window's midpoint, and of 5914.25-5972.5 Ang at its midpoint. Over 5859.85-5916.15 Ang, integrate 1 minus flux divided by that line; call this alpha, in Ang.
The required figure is -3.8 Ang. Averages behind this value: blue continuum 4.43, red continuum 4.46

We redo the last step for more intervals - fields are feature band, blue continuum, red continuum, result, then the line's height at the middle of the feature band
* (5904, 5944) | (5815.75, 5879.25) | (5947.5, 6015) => -2.3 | 4.35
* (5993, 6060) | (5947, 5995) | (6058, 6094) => 2.1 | 4.24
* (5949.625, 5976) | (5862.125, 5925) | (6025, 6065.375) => 0.9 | 4.46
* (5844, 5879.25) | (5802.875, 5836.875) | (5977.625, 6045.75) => -3.2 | 4.33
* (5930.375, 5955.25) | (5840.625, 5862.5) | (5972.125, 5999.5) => -1.1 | 4.26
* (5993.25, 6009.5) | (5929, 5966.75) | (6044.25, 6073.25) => 0.8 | 4.27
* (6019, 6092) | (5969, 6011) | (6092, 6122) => -0.7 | 4.14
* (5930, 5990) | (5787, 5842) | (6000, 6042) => -1.7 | 4.21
